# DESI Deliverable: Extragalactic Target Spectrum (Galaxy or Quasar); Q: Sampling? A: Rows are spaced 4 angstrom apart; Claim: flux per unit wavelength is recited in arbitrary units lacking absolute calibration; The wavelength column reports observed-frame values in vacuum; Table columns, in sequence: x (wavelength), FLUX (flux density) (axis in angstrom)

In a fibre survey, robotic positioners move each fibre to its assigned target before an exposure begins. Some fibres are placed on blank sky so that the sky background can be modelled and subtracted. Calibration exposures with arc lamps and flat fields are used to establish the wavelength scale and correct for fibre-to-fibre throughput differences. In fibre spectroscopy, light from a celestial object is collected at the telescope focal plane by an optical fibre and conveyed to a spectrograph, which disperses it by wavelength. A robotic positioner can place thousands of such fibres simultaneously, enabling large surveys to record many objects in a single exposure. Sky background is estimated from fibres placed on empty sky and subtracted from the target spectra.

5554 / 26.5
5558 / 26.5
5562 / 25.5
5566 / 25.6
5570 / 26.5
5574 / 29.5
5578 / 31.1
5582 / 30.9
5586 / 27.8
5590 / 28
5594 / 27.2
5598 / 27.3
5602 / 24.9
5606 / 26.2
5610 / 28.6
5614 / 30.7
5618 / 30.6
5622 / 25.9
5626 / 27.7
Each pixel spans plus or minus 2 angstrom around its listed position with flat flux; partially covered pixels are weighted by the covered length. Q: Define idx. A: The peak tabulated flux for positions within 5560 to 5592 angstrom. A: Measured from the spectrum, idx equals 31.1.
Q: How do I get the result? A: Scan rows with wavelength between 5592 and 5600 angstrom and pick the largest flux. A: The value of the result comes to 27.3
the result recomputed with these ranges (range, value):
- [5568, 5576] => 29.5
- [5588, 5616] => 30.7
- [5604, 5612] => 28.6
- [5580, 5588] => 30.9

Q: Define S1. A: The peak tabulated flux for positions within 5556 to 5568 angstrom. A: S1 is 26.5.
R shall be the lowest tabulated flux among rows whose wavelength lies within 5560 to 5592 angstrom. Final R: 25.5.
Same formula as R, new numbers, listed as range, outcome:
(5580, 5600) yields 27.2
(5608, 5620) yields 28.6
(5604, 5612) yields 26.2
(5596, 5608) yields 24.9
